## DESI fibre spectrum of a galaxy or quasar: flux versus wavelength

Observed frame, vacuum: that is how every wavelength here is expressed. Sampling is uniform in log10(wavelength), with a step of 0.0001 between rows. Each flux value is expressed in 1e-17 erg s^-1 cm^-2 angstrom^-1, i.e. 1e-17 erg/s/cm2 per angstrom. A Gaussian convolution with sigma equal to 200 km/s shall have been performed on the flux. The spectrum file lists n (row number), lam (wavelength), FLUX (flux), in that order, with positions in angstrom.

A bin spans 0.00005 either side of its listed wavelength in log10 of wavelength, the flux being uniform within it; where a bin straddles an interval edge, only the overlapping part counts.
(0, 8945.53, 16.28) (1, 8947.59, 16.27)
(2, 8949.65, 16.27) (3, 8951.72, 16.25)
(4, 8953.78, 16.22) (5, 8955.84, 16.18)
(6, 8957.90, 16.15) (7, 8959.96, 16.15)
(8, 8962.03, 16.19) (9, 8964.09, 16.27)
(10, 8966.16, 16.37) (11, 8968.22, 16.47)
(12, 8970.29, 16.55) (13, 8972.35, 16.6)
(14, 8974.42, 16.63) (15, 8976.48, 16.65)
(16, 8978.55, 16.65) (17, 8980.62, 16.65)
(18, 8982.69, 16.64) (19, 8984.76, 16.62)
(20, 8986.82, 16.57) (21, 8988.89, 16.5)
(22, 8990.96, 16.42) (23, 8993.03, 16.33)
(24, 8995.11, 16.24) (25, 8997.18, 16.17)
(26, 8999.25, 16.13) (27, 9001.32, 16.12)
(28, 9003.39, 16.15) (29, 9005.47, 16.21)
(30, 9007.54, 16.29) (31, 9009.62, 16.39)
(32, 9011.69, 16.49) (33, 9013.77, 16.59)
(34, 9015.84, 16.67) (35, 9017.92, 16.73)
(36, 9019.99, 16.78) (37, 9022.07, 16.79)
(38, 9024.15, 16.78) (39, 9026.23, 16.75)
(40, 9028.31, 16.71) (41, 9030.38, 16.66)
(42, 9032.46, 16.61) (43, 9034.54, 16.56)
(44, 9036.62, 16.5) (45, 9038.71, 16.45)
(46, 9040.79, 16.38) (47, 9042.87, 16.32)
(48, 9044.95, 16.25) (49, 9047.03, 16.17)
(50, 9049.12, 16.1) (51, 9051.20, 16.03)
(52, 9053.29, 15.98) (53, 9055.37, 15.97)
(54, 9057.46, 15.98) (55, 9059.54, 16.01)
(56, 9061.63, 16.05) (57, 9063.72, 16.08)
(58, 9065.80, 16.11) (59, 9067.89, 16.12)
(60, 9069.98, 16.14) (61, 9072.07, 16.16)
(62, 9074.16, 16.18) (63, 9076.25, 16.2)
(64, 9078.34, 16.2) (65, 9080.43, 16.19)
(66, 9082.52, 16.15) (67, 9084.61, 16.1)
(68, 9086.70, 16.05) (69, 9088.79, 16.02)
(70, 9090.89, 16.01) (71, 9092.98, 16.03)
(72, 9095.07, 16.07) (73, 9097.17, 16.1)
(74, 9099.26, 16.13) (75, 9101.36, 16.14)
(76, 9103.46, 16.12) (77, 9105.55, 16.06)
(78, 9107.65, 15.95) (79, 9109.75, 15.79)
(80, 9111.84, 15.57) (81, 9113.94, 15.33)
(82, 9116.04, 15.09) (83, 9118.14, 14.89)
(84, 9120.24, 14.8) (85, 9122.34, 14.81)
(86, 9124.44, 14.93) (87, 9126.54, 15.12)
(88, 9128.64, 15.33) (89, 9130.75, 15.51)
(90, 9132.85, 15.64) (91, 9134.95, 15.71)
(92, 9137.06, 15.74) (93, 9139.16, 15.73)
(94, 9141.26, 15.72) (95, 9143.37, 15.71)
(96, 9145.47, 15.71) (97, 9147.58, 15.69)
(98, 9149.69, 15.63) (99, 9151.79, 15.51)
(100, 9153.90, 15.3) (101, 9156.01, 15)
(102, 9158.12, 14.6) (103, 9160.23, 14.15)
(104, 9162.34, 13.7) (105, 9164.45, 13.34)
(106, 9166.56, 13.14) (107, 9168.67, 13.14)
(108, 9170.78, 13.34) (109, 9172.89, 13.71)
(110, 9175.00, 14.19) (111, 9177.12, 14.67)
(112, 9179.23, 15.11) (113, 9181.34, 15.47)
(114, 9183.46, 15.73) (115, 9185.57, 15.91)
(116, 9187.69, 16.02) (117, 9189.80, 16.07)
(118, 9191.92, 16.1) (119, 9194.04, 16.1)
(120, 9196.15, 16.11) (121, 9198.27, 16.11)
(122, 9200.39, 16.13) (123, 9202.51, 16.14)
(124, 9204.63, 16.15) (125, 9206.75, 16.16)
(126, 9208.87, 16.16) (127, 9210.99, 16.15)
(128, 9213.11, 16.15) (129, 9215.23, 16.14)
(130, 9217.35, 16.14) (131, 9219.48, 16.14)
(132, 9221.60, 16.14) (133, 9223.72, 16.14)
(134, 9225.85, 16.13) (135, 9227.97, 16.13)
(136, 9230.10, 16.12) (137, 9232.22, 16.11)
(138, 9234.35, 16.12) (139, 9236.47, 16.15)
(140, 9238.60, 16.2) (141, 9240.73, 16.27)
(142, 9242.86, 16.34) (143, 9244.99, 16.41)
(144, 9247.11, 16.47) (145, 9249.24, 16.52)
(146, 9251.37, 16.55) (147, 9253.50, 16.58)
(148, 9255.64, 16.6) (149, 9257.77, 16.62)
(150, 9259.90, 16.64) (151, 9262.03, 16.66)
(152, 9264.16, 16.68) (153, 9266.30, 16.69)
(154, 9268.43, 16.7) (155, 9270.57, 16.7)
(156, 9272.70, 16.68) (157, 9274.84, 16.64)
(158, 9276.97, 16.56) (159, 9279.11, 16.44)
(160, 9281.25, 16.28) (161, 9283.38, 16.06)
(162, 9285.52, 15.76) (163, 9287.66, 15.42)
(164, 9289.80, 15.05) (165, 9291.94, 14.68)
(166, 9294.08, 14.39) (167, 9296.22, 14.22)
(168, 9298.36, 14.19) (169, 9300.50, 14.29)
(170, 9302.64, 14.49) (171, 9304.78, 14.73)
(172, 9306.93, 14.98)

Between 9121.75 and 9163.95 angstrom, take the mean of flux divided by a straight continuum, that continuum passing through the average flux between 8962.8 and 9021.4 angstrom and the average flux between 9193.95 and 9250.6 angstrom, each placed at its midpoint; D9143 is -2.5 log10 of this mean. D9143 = 0.07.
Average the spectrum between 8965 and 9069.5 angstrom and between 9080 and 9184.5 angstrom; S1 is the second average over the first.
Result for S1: 0.93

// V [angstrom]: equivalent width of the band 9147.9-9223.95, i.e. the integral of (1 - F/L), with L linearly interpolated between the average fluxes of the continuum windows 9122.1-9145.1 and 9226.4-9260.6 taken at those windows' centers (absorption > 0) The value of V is 2.8 angstrom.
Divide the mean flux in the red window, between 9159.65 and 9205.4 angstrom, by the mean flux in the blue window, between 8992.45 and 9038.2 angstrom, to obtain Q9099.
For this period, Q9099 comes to 0.91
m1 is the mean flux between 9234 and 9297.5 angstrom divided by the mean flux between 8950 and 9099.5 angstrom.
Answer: 1.0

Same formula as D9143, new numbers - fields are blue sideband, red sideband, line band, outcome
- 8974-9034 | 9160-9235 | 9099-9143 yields 0.03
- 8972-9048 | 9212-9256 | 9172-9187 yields 0.09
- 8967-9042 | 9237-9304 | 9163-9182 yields 0.16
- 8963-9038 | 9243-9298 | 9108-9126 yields 0.08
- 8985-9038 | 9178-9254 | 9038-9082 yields 0.02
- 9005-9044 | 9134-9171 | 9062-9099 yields -0.02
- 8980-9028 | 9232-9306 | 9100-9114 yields 0.03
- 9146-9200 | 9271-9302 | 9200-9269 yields -0.07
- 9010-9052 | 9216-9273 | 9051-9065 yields 0.03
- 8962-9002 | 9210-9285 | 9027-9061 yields 0.01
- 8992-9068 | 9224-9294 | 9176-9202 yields 0.03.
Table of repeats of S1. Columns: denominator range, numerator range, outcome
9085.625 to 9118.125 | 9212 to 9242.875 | 1.02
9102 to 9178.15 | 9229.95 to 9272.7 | 1.10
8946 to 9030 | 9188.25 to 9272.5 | 0.99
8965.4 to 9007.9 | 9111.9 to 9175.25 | 0.91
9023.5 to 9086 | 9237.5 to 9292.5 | 1.00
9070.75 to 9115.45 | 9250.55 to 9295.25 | 1.01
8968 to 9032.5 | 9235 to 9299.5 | 0.97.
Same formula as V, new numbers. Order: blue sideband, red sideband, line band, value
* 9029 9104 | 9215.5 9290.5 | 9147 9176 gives 3.5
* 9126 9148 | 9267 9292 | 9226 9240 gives -0.1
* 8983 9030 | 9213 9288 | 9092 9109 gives 0.4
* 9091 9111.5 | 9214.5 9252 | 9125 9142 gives 0.6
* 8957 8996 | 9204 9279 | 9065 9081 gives 0.3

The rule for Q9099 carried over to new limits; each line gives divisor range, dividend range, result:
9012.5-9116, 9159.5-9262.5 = 0.97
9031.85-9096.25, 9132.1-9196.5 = 0.93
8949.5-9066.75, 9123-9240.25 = 0.95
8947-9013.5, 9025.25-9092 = 0.99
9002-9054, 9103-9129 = 0.93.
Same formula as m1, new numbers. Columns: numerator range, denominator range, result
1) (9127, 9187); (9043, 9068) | 0.93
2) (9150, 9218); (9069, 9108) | 0.95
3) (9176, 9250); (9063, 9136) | 1.02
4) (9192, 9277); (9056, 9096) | 1.01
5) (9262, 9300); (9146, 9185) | 1.09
